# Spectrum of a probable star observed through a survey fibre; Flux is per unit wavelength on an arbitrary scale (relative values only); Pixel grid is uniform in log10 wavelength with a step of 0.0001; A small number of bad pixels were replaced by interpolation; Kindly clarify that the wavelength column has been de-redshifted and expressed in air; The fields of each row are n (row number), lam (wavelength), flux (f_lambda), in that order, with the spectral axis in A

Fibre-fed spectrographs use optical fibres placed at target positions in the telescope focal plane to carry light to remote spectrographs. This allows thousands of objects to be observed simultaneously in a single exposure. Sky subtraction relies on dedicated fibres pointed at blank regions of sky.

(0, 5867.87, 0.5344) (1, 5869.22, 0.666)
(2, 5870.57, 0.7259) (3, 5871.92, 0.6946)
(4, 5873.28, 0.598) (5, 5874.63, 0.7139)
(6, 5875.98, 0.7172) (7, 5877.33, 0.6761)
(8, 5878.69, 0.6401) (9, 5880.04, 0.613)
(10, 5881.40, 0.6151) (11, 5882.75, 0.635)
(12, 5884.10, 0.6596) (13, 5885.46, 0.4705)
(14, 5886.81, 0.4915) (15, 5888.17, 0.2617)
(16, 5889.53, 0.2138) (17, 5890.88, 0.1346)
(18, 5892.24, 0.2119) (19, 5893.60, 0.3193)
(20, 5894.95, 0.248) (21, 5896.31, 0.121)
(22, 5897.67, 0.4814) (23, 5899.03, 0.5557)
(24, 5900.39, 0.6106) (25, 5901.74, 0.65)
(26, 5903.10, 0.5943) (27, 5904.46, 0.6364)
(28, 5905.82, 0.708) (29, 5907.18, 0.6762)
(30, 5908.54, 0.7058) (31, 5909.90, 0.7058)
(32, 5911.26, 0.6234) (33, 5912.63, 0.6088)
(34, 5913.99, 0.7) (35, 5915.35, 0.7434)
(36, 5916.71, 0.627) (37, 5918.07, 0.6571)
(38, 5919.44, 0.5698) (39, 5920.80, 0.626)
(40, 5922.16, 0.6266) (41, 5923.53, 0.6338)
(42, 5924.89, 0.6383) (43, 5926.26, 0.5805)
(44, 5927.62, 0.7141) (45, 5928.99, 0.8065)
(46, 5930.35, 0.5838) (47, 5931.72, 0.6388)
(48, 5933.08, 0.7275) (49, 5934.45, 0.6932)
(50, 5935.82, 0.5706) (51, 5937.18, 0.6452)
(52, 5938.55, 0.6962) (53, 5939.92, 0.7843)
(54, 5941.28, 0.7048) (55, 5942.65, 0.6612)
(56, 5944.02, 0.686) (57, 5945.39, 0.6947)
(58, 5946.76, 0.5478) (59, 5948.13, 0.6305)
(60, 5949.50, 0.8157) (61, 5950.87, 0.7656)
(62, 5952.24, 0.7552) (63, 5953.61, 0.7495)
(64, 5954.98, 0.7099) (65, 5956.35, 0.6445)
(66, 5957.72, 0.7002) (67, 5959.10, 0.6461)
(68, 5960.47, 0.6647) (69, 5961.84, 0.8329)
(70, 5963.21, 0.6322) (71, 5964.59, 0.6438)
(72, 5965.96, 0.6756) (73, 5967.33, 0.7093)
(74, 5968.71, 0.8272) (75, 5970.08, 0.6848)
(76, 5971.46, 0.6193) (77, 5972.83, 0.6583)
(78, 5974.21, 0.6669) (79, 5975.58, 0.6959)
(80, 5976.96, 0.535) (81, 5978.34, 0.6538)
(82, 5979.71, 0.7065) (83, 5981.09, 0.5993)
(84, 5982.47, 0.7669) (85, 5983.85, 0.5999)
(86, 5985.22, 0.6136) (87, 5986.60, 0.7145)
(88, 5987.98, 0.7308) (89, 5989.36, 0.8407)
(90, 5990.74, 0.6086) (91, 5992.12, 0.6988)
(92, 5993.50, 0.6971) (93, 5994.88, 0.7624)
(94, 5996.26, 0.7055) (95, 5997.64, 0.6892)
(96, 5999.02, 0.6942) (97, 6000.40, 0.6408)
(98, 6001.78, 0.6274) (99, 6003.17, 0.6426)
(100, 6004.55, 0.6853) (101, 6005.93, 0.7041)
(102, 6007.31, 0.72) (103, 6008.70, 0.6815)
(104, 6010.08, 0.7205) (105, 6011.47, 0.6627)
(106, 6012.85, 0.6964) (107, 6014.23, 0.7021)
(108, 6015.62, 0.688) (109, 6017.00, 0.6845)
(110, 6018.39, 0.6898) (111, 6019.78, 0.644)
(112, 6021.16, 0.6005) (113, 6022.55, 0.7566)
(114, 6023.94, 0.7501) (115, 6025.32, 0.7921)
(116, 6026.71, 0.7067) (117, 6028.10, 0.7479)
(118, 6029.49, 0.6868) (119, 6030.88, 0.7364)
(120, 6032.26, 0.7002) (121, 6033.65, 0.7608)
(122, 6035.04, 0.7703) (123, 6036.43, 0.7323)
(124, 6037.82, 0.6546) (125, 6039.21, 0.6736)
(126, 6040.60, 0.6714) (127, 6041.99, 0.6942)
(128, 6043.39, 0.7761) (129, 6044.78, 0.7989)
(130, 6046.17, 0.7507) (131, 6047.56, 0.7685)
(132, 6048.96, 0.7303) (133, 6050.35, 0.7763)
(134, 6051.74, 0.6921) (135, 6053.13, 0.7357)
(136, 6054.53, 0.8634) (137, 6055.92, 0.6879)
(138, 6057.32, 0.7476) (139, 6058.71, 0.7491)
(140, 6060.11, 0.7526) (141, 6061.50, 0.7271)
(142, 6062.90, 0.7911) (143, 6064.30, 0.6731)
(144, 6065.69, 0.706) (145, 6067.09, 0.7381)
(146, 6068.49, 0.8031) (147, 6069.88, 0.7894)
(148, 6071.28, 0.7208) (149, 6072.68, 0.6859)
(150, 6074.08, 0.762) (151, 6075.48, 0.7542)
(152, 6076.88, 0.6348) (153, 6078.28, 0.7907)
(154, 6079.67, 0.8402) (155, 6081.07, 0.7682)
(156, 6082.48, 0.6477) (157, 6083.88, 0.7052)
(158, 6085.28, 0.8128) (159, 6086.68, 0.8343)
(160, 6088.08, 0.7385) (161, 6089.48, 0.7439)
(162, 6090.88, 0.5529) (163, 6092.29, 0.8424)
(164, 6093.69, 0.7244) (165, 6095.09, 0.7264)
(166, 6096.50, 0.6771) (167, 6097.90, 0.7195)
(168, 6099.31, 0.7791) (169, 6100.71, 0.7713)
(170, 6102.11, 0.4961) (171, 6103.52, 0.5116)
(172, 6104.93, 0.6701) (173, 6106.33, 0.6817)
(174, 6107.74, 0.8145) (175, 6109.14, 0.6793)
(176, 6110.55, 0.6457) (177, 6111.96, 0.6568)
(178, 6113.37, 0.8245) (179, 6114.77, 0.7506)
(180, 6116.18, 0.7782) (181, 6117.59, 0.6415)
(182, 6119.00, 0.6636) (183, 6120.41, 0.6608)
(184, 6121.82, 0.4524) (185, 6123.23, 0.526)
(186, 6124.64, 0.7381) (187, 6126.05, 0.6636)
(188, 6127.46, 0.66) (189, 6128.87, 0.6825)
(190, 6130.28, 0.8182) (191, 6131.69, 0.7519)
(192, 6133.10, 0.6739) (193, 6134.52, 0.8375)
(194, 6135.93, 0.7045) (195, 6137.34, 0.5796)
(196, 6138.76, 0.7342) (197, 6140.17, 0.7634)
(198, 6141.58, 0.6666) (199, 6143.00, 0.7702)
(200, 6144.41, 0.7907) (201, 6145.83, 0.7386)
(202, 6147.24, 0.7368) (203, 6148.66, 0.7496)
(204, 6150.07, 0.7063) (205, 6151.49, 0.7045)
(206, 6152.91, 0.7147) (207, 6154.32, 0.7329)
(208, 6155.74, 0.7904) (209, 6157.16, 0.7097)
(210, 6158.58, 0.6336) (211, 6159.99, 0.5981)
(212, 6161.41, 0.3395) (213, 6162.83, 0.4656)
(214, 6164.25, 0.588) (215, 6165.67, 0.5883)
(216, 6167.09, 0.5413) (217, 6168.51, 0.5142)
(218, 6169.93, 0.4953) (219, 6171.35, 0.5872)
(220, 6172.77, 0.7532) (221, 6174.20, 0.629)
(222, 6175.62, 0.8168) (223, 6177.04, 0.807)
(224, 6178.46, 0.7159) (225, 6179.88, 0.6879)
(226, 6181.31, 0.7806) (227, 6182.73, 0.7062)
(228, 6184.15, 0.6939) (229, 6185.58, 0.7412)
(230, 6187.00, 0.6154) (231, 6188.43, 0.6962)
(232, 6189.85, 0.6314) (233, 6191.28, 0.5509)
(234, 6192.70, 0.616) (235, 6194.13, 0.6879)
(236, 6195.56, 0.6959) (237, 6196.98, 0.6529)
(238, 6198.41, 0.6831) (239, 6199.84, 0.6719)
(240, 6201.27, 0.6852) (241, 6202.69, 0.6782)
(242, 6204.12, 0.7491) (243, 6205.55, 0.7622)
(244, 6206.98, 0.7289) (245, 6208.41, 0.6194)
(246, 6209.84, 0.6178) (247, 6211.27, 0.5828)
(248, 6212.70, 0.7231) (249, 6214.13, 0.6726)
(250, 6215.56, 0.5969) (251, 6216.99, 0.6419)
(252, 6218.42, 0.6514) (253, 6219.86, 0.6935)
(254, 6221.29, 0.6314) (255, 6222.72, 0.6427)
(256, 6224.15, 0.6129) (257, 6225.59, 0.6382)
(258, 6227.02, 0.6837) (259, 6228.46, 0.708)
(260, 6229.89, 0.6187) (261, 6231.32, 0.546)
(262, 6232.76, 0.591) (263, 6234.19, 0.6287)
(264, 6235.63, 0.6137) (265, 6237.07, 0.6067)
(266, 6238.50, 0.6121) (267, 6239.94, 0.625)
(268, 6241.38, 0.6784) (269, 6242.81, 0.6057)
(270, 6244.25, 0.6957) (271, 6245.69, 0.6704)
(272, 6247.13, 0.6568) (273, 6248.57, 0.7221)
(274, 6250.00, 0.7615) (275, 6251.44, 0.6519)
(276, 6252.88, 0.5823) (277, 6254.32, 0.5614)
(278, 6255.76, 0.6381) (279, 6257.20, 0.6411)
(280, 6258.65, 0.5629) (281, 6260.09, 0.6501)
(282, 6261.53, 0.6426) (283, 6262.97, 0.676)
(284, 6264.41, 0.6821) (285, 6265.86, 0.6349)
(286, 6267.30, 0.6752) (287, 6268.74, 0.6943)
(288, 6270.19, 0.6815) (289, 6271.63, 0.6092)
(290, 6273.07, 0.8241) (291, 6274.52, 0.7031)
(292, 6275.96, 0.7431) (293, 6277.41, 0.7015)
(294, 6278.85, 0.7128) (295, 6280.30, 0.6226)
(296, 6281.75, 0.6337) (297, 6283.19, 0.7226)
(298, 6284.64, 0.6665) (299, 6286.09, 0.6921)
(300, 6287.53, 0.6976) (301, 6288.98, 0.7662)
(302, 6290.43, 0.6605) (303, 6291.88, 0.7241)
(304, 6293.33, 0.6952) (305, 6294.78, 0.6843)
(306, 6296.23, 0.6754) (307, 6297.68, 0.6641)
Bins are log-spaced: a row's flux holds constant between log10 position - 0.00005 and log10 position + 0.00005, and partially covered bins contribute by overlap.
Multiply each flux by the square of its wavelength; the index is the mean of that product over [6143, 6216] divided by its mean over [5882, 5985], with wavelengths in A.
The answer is 1.17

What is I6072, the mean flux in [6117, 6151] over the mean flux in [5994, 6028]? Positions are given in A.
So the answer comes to 1.0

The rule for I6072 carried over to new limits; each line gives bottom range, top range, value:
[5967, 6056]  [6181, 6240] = 0.93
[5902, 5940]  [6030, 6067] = 1.12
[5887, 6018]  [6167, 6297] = 1.04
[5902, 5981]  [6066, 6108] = 1.07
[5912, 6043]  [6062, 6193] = 1.01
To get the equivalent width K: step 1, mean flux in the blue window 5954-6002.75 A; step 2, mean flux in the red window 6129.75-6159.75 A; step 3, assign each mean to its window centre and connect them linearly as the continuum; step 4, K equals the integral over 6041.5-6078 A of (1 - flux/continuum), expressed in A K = -2.0 A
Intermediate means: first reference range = 0.683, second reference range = 0.726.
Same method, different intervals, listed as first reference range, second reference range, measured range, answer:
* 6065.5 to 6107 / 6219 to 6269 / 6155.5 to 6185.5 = 1.7 A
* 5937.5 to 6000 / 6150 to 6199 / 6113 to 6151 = -2.6 A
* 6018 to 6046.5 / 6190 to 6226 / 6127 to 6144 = -1.0 A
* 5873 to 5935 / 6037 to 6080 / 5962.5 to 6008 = -1.3 A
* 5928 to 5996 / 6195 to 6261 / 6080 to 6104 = -1.5 A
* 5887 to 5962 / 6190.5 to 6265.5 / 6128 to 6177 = -2.8 A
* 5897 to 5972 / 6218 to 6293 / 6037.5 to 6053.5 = -1.5 A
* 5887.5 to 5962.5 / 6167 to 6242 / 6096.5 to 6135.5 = -2.7 A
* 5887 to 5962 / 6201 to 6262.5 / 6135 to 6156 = -2.9 A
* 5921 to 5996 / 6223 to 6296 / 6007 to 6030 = -0.8 A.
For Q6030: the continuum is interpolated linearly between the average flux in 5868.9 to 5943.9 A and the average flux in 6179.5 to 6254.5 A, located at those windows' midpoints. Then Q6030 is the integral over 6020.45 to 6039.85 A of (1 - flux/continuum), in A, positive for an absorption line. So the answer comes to -3.13 A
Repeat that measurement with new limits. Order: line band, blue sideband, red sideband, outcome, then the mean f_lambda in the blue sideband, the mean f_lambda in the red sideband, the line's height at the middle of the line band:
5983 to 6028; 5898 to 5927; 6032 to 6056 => 0.99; 0.64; 0.737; 0.709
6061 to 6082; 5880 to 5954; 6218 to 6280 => -4.08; 0.596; 0.655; 0.624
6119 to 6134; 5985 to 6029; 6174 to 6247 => 0.29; 0.698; 0.665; 0.678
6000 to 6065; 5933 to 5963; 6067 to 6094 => 0.96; 0.695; 0.745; 0.727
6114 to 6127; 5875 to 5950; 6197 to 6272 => -0.47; 0.593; 0.652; 0.631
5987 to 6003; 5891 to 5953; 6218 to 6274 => -1.87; 0.618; 0.649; 0.625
